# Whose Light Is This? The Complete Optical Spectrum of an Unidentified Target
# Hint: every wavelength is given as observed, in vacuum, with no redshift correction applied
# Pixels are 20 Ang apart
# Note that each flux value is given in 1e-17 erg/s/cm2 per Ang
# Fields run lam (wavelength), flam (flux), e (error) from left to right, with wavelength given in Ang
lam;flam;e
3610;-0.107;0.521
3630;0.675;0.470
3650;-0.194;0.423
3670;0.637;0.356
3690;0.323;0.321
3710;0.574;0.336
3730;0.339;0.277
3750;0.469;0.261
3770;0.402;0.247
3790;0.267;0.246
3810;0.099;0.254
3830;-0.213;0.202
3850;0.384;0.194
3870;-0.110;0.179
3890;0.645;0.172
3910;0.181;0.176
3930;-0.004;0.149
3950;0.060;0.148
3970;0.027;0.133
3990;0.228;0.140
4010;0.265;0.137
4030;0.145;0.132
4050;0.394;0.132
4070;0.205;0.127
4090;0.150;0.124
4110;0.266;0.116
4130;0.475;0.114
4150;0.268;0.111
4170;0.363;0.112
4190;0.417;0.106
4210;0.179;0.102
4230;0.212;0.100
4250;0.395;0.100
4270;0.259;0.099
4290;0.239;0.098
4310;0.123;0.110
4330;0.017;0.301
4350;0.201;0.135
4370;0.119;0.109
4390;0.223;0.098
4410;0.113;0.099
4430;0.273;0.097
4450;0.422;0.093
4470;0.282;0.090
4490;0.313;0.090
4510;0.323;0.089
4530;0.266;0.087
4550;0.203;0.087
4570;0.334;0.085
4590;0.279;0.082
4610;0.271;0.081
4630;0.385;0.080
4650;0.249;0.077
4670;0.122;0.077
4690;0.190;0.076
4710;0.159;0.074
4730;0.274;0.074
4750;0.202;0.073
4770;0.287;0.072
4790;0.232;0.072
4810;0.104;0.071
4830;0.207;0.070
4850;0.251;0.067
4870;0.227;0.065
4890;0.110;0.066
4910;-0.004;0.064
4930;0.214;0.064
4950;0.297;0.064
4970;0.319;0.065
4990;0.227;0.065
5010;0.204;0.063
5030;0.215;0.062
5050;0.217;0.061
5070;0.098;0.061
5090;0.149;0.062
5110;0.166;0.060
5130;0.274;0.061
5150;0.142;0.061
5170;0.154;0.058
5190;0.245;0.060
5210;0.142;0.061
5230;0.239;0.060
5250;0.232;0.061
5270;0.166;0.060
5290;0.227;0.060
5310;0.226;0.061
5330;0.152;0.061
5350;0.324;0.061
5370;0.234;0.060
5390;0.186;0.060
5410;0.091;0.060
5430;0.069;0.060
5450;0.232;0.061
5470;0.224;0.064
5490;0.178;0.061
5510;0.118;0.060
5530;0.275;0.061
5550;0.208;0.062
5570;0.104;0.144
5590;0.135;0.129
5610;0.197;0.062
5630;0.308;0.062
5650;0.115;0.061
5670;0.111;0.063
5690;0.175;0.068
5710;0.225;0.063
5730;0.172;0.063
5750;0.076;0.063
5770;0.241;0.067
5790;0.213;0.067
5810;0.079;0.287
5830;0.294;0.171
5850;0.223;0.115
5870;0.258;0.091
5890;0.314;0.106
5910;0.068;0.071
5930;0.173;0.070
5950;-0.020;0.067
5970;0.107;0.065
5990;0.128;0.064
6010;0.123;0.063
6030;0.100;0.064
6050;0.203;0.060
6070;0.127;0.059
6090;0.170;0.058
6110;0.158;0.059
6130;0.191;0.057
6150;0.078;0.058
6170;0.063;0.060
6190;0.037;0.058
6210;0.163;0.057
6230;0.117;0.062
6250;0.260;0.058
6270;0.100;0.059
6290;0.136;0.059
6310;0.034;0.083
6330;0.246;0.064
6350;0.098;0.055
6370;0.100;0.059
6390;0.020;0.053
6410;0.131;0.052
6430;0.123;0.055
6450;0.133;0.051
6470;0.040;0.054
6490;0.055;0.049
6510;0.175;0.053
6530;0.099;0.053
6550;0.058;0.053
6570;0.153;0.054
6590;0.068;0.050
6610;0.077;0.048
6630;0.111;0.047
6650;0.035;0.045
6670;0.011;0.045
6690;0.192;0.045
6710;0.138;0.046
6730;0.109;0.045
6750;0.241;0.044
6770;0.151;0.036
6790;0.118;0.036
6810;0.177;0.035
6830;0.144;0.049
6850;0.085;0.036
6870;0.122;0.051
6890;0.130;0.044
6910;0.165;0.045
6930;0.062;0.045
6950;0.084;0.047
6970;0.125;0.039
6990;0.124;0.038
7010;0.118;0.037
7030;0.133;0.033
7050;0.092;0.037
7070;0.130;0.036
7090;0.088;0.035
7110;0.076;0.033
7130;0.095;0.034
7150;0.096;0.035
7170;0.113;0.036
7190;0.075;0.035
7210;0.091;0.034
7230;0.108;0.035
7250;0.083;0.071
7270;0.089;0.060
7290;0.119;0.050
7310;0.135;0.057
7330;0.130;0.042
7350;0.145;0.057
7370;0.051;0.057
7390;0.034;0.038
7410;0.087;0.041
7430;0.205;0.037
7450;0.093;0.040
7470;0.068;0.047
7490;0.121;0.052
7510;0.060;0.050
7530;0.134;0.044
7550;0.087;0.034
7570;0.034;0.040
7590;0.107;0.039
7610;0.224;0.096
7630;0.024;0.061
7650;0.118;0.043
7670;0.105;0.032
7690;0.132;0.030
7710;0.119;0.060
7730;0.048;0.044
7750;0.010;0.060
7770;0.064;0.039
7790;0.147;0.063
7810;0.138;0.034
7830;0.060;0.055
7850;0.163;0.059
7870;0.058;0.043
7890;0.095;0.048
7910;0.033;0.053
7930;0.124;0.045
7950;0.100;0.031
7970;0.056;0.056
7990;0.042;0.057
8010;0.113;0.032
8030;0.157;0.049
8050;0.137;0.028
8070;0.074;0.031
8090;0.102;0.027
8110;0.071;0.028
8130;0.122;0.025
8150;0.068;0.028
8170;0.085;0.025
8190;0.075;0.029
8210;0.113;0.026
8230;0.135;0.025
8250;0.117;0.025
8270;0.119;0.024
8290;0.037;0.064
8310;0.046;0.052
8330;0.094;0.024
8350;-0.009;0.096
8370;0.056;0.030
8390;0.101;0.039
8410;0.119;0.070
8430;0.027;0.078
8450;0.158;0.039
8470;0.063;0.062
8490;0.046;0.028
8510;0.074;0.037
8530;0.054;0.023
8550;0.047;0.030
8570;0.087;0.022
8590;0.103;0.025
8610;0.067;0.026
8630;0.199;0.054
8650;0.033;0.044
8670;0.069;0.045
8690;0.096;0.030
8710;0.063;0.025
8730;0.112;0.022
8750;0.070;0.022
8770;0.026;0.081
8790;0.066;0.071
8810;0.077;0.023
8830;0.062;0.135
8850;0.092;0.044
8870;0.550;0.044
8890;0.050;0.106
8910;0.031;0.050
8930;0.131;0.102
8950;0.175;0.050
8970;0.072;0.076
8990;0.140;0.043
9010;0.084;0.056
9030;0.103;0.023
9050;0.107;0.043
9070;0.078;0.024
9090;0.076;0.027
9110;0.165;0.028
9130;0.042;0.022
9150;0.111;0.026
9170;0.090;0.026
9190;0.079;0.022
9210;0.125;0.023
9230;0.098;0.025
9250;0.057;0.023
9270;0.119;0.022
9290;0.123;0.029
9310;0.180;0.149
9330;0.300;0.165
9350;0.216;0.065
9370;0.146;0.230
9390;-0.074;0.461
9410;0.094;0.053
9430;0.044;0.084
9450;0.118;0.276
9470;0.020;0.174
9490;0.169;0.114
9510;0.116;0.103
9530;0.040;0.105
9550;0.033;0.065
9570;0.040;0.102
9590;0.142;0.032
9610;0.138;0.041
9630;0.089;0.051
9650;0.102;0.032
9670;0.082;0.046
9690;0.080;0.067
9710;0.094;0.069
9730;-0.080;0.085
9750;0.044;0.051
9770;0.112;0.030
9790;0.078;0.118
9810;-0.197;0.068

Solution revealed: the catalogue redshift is 1.38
